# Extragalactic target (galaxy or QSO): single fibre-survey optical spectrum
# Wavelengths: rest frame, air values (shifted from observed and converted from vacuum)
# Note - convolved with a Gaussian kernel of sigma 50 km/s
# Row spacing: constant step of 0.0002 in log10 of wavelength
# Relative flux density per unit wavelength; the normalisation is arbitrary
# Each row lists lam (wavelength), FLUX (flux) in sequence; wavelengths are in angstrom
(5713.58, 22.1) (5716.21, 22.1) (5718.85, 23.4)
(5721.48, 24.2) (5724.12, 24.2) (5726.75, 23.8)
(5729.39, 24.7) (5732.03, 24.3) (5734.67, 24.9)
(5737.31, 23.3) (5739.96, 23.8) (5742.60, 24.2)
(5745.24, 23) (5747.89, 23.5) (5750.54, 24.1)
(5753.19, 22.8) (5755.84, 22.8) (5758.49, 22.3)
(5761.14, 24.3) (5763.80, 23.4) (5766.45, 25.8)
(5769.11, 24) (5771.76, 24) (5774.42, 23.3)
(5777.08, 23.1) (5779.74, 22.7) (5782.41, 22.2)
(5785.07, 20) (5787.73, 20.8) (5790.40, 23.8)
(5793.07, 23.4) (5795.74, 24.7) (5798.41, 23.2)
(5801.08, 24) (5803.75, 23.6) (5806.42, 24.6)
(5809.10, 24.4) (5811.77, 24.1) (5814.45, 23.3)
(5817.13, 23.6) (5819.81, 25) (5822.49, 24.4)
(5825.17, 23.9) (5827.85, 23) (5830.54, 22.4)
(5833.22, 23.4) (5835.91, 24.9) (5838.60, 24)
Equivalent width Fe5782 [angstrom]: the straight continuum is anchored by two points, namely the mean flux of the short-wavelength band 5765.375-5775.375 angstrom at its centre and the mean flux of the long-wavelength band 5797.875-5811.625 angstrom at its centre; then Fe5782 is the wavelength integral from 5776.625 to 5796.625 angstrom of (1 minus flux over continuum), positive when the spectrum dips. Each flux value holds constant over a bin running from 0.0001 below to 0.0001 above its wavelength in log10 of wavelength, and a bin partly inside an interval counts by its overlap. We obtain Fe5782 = 1.4 angstrom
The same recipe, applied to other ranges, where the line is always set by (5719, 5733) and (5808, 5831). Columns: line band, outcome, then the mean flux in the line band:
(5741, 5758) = 0.52 angstrom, 23.4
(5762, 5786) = 0.76 angstrom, 23.2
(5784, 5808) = 0.75 angstrom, 23.2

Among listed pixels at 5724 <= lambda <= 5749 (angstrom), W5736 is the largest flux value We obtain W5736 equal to 24.9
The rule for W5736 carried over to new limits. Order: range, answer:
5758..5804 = 25.8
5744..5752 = 24.1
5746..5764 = 24.3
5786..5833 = 25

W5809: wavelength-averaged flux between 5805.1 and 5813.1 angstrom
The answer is 24.4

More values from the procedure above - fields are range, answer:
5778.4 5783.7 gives 22.4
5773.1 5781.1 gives 23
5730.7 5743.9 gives 24.1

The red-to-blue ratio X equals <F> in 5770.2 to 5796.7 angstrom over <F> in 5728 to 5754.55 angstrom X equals 1.0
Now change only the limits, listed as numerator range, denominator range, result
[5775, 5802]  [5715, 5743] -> 0.95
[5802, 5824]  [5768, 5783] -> 1.04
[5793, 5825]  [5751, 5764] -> 1.04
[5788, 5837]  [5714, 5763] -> 1.01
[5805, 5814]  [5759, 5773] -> 1.00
